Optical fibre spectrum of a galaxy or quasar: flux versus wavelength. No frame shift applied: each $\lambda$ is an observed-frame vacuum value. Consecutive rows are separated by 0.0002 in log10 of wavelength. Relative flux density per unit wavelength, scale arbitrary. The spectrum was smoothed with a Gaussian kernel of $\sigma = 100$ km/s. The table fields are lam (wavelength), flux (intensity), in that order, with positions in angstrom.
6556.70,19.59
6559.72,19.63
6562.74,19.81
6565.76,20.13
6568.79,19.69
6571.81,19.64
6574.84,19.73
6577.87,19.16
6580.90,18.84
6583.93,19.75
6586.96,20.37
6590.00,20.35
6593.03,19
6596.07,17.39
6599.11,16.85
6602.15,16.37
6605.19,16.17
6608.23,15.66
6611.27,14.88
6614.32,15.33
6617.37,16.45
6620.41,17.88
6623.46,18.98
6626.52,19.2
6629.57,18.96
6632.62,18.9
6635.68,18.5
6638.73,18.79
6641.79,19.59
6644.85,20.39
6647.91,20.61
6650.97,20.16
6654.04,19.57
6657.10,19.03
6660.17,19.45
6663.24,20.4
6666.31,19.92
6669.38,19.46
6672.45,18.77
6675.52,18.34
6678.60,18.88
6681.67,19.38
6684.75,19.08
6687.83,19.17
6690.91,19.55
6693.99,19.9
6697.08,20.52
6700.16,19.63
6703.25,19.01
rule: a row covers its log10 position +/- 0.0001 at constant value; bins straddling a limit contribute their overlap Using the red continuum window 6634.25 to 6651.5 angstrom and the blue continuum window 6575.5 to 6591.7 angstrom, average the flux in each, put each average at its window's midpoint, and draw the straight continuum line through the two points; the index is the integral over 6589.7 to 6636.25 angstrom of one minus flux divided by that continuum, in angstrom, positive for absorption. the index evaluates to 5.2 angstrom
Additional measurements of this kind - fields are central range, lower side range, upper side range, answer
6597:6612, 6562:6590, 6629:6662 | 2.7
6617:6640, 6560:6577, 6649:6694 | 1.2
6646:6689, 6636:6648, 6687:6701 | 0.5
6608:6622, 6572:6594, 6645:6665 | 2.6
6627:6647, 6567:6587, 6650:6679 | 0.2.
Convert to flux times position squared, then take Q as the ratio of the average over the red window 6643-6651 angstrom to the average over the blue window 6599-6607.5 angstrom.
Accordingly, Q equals 1.3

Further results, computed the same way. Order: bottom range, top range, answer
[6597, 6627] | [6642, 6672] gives 1.20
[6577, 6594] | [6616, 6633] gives 0.95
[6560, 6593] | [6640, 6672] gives 1.03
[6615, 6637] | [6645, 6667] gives 1.10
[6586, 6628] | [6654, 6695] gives 1.13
